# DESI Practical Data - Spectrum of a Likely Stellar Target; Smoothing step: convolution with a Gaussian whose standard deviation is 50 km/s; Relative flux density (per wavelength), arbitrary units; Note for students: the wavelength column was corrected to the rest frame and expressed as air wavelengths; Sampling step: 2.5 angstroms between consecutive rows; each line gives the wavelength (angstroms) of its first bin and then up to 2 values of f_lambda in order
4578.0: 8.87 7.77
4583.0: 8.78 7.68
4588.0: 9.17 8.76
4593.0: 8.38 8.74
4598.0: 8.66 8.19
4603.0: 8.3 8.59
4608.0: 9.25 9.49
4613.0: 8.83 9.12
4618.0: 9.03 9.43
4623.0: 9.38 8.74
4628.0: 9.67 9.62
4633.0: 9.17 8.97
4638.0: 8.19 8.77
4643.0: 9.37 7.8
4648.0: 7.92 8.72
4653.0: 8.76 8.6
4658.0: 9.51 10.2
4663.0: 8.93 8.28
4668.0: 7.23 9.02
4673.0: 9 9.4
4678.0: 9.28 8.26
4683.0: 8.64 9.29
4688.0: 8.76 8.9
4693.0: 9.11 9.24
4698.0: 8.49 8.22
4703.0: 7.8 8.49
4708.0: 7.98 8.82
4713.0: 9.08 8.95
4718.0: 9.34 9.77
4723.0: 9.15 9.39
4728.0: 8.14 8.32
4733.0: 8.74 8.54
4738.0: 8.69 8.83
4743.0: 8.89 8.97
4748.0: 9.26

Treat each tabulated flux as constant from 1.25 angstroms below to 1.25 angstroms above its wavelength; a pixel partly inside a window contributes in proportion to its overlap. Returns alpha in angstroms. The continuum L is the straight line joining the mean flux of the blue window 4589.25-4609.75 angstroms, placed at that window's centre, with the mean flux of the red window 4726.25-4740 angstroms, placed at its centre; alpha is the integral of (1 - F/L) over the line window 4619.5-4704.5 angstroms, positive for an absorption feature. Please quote -2.5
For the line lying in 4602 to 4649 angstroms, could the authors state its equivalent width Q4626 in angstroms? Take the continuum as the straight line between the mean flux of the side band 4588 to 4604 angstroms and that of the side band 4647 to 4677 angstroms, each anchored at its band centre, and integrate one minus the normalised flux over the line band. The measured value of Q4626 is -1.4 angstroms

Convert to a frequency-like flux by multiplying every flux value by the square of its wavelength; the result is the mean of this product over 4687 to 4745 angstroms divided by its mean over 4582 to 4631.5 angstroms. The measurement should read 1.03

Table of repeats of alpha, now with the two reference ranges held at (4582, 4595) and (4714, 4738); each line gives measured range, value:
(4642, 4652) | 0.3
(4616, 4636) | -1.4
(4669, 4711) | 0.4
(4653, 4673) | -0.2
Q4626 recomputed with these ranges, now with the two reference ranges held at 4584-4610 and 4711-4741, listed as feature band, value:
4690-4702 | 0.10 angstroms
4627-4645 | -0.73 angstroms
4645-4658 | 0.34 angstroms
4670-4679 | -0.41 angstroms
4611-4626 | -0.82 angstroms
